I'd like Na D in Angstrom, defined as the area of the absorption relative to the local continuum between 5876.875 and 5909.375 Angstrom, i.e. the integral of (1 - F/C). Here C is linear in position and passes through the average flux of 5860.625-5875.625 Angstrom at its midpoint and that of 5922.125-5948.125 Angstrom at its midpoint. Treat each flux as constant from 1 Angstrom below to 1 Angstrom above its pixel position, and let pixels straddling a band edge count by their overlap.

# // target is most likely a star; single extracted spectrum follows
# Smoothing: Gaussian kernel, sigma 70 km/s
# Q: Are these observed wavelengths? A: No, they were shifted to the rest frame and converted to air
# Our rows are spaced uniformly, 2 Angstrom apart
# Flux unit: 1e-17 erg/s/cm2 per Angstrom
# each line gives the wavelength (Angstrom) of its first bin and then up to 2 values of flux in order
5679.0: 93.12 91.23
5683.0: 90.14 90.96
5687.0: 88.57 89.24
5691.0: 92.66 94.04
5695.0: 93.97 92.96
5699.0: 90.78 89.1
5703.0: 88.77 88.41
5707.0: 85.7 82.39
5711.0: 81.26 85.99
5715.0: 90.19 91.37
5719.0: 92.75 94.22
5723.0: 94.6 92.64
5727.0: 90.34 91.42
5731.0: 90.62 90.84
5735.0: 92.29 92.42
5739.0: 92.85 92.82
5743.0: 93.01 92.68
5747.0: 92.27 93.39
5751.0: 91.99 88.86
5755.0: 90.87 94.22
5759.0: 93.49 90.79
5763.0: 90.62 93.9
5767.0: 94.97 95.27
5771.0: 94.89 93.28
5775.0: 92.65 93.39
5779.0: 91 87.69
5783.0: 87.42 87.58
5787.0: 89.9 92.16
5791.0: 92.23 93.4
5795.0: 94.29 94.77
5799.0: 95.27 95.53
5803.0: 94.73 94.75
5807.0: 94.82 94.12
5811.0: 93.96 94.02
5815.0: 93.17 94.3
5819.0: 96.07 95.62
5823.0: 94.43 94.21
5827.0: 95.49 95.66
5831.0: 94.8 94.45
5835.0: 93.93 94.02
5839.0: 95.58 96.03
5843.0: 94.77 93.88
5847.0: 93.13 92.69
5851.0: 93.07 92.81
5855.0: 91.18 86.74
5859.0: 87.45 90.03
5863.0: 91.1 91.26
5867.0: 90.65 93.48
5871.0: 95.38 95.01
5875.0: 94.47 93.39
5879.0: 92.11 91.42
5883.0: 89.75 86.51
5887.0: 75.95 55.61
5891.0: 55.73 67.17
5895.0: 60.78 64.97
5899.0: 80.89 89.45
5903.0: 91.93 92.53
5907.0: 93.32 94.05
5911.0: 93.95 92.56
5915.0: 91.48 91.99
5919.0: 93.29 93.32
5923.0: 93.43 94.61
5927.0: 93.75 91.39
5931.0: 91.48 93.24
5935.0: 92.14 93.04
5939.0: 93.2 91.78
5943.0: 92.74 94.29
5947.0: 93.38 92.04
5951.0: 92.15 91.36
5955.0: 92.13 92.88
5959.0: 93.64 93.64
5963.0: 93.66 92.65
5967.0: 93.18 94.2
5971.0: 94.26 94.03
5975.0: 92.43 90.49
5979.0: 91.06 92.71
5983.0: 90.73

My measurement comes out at 4.4 Angstrom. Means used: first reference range 92.7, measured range 80.3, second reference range 93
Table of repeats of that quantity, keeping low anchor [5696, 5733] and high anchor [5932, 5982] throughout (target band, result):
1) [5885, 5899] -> 3.9 Angstrom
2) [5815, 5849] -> -1.3 Angstrom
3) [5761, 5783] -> -0.5 Angstrom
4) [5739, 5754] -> -0.4 Angstrom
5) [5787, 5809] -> -0.8 Angstrom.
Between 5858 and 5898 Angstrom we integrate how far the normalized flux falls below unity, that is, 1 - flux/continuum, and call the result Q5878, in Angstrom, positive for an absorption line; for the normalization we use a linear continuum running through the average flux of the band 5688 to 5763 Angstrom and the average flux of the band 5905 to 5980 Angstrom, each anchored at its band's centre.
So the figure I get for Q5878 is 4.0 Angstrom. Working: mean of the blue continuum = 91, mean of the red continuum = 92.9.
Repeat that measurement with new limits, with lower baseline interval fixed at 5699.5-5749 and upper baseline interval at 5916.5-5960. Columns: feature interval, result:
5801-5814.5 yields -0.46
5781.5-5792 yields 0.16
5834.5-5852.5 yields -0.46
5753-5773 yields -0.47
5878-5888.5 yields 0.74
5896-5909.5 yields 0.87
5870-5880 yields -0.21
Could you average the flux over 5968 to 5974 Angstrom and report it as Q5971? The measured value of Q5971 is 94.2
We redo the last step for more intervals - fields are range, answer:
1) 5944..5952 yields 93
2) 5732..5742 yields 92.2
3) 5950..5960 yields 92.4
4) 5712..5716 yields 88.1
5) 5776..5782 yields 90.7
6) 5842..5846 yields 94.3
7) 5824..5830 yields 95.1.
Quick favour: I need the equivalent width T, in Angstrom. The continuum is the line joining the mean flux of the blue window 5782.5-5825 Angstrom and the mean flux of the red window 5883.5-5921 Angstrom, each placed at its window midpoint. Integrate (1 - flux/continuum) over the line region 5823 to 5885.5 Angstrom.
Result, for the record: -3.6 Angstrom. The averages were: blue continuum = 93.5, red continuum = 82.2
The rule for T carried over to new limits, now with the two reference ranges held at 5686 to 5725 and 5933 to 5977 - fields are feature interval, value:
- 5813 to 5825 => -0.4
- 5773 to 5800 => -0.2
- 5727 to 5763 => -0.6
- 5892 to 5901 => 2.1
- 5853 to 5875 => 0.1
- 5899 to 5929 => 0.0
